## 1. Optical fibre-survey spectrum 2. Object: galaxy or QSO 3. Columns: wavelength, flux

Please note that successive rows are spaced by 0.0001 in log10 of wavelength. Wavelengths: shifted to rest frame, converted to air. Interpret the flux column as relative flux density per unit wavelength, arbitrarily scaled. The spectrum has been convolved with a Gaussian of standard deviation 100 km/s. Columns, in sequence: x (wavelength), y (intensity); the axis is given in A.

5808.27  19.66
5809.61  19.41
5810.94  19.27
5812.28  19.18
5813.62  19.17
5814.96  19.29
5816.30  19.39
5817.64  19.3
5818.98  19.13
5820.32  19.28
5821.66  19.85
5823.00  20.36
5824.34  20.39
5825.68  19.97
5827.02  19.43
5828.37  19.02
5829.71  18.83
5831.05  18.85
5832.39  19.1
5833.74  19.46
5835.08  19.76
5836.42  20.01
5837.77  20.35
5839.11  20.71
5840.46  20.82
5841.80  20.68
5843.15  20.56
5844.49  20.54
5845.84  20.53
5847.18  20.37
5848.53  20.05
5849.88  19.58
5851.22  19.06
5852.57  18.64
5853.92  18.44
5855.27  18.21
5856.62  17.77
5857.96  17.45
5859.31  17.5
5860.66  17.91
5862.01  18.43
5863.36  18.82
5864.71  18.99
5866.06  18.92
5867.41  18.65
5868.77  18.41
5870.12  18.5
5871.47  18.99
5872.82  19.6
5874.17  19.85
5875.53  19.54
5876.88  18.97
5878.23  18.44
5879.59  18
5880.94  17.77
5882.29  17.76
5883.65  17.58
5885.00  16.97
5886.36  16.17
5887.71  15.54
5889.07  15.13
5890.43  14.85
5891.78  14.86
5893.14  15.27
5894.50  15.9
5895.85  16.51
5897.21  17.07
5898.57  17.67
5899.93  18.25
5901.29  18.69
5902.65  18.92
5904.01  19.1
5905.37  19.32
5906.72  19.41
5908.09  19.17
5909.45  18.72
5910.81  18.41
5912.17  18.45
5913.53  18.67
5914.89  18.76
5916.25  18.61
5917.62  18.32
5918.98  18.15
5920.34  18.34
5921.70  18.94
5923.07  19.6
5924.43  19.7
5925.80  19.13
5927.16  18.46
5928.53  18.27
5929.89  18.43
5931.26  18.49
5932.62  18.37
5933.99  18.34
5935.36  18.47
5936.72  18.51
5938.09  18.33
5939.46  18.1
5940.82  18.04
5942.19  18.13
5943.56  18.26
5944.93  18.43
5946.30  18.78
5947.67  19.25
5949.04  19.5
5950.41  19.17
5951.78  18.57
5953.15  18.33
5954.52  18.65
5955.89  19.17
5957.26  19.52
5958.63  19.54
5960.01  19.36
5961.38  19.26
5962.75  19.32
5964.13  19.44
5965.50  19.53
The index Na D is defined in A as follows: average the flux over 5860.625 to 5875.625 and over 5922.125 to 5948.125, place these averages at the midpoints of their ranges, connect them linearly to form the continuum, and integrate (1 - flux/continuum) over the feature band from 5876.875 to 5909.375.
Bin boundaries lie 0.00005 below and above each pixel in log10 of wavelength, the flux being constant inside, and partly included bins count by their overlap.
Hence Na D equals 2.4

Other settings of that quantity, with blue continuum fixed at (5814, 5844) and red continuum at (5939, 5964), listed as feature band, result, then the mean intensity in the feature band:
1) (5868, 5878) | 0.2 A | 19.1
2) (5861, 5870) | 0.4 A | 18.6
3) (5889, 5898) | 1.7 A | 15.7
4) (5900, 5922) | 0.5 A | 18.7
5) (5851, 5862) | 0.8 A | 18.1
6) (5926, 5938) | 0.4 A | 18.4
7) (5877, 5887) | 0.9 A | 17.6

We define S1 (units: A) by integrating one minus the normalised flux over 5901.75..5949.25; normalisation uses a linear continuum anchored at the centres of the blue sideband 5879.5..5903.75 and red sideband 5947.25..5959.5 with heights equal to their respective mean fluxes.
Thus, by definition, -1.6 A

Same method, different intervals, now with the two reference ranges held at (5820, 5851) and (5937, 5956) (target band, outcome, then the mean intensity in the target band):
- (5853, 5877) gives 1.2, 18.6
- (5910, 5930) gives 0.2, 18.7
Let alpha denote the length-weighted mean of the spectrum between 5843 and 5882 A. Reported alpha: 18.9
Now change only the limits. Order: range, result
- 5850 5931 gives 18.1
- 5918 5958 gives 18.7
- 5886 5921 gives 17.6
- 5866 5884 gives 18.6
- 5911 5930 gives 18.7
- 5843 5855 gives 19.7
